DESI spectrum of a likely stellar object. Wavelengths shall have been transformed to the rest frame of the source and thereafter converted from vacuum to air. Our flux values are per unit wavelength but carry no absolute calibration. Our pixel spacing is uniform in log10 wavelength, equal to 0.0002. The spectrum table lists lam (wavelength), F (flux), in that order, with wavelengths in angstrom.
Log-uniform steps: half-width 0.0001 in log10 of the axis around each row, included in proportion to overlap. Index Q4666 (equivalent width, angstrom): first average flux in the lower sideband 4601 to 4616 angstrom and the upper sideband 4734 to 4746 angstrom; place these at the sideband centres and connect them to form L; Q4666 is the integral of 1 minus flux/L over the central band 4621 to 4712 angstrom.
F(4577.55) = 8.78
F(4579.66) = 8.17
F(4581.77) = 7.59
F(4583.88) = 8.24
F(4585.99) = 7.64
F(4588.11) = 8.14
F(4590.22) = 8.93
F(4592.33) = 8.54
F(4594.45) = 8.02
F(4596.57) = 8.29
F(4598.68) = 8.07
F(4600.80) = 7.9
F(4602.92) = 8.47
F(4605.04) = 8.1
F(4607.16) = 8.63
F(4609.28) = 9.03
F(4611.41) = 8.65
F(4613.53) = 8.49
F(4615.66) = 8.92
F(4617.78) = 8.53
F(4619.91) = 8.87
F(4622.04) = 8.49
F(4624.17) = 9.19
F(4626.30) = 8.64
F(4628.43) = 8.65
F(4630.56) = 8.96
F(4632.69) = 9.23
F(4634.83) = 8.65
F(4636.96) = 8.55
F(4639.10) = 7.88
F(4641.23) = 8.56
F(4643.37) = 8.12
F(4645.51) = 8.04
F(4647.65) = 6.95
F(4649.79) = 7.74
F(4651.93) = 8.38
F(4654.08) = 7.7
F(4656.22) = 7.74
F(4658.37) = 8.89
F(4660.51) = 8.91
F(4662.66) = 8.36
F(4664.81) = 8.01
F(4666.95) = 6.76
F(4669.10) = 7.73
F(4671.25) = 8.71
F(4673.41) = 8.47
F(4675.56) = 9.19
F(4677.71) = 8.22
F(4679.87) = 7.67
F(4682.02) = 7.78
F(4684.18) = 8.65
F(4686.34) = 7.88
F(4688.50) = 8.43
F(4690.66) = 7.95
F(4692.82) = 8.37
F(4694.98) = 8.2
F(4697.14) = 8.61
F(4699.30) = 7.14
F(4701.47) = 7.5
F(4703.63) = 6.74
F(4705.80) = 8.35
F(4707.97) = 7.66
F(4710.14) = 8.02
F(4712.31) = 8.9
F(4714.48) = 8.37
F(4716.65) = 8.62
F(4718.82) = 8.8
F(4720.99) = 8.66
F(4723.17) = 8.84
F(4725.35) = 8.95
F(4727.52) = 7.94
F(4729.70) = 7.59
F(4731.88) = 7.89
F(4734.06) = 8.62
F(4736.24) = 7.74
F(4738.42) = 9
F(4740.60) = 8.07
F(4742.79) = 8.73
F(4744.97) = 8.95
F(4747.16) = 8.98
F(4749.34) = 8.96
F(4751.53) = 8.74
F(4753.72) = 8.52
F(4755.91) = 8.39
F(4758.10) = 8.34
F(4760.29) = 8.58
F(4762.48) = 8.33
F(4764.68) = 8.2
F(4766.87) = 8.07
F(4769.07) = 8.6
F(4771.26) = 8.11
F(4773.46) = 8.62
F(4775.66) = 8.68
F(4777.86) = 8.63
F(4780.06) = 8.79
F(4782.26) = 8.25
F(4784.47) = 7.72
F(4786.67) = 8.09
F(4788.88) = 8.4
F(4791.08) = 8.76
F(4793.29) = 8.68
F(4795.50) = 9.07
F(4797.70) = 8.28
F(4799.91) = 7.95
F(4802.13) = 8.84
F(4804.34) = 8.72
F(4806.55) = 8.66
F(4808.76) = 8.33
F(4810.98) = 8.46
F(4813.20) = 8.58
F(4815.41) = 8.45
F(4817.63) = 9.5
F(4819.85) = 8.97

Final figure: 3.7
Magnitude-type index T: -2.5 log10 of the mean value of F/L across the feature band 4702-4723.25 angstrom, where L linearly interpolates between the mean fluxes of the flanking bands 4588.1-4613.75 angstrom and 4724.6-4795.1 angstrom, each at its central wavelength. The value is 0.02 mag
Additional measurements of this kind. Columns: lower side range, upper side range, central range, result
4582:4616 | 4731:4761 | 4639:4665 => 0.04 mag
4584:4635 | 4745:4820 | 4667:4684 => 0.05 mag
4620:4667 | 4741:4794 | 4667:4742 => 0.03 mag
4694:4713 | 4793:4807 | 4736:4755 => -0.06 mag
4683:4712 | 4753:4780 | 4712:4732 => -0.04 mag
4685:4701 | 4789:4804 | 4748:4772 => -0.01 mag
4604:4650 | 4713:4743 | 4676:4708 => 0.06 mag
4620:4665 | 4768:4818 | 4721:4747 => 0.01 mag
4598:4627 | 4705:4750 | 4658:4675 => 0.04 mag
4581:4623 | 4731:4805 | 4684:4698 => 0.02 mag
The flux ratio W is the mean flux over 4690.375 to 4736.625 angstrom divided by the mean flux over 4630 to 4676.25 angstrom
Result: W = 0.99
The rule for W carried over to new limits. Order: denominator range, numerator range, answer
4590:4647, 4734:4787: 0.99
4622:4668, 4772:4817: 1.03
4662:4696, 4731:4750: 1.05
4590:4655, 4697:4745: 0.98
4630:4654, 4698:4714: 0.95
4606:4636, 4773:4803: 0.97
